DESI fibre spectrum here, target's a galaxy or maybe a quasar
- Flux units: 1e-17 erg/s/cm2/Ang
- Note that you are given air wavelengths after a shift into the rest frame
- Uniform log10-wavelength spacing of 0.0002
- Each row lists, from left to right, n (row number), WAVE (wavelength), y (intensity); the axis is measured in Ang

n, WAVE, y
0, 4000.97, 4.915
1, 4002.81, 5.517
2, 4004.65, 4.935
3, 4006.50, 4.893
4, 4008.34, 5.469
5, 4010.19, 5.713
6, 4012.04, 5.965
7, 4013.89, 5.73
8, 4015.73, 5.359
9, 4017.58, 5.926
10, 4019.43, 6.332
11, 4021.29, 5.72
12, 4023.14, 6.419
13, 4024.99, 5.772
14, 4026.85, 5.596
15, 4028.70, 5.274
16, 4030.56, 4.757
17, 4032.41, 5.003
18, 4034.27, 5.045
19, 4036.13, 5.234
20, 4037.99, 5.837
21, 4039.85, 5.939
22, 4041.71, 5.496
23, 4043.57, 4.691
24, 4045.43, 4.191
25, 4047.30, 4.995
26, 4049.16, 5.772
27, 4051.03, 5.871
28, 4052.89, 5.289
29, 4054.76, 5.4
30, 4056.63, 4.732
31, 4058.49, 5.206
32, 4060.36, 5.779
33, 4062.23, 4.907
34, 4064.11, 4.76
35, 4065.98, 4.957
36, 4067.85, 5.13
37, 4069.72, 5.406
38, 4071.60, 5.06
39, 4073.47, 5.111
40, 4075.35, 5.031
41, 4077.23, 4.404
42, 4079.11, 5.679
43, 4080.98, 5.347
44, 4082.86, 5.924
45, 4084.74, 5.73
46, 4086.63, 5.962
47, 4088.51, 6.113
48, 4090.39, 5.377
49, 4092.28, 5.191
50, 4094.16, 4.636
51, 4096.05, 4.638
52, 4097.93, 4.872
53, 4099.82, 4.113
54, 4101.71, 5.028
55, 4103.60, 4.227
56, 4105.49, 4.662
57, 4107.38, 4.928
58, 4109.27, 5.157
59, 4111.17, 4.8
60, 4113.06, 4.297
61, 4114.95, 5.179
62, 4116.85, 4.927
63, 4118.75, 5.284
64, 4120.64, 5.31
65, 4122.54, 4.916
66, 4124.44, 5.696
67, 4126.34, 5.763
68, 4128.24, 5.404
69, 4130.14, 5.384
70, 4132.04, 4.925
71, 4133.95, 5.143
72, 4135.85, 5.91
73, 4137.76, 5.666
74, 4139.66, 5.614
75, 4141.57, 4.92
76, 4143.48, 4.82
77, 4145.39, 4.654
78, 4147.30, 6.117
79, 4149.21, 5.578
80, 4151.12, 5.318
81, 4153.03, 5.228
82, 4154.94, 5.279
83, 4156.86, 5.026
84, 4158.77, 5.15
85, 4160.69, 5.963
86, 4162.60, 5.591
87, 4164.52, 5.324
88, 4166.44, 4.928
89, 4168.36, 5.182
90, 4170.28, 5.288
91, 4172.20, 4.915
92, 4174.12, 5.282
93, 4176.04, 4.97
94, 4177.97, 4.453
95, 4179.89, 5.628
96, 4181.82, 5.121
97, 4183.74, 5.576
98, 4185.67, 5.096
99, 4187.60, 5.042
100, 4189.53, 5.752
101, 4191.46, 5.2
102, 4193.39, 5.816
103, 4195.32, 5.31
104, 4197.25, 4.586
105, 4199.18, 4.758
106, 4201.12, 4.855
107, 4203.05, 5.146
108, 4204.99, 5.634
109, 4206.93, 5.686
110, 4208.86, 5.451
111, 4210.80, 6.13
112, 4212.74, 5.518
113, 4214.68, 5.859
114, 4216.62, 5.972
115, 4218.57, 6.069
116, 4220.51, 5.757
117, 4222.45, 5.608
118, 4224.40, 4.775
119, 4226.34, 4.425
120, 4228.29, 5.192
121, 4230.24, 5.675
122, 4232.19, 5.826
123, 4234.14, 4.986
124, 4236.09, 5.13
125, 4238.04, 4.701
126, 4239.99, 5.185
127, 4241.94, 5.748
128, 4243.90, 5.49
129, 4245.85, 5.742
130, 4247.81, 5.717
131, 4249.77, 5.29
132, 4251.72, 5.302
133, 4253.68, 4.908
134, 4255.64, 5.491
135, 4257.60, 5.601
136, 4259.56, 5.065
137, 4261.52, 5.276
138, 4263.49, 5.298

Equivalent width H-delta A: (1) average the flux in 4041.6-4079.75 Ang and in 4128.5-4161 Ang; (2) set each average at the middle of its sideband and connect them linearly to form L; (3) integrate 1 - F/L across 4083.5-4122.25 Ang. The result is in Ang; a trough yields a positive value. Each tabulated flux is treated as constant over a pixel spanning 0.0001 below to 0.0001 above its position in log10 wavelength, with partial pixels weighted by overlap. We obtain 1.46 Ang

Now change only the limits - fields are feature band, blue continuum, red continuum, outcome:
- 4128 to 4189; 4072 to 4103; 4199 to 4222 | 1.7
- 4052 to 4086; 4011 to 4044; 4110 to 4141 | 1.4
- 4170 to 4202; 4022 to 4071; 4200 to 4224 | 2.3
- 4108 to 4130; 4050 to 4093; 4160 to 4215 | 0.6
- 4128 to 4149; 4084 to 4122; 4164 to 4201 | -1.0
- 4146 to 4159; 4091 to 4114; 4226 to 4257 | -1.2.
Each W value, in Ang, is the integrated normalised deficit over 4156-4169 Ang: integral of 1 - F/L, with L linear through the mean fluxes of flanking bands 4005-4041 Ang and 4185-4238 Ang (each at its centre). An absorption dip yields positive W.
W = 0.3 Ang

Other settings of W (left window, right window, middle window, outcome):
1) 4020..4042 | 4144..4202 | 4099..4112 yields 1.6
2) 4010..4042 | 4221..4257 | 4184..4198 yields 0.2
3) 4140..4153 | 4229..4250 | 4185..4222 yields -0.8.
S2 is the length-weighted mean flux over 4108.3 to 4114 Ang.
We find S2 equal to 4.75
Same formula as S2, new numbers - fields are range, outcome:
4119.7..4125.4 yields 5.31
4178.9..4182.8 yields 5.38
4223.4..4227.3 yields 4.61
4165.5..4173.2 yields 5.08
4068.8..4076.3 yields 5.15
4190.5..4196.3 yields 5.44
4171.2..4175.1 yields 5.11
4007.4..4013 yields 5.71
